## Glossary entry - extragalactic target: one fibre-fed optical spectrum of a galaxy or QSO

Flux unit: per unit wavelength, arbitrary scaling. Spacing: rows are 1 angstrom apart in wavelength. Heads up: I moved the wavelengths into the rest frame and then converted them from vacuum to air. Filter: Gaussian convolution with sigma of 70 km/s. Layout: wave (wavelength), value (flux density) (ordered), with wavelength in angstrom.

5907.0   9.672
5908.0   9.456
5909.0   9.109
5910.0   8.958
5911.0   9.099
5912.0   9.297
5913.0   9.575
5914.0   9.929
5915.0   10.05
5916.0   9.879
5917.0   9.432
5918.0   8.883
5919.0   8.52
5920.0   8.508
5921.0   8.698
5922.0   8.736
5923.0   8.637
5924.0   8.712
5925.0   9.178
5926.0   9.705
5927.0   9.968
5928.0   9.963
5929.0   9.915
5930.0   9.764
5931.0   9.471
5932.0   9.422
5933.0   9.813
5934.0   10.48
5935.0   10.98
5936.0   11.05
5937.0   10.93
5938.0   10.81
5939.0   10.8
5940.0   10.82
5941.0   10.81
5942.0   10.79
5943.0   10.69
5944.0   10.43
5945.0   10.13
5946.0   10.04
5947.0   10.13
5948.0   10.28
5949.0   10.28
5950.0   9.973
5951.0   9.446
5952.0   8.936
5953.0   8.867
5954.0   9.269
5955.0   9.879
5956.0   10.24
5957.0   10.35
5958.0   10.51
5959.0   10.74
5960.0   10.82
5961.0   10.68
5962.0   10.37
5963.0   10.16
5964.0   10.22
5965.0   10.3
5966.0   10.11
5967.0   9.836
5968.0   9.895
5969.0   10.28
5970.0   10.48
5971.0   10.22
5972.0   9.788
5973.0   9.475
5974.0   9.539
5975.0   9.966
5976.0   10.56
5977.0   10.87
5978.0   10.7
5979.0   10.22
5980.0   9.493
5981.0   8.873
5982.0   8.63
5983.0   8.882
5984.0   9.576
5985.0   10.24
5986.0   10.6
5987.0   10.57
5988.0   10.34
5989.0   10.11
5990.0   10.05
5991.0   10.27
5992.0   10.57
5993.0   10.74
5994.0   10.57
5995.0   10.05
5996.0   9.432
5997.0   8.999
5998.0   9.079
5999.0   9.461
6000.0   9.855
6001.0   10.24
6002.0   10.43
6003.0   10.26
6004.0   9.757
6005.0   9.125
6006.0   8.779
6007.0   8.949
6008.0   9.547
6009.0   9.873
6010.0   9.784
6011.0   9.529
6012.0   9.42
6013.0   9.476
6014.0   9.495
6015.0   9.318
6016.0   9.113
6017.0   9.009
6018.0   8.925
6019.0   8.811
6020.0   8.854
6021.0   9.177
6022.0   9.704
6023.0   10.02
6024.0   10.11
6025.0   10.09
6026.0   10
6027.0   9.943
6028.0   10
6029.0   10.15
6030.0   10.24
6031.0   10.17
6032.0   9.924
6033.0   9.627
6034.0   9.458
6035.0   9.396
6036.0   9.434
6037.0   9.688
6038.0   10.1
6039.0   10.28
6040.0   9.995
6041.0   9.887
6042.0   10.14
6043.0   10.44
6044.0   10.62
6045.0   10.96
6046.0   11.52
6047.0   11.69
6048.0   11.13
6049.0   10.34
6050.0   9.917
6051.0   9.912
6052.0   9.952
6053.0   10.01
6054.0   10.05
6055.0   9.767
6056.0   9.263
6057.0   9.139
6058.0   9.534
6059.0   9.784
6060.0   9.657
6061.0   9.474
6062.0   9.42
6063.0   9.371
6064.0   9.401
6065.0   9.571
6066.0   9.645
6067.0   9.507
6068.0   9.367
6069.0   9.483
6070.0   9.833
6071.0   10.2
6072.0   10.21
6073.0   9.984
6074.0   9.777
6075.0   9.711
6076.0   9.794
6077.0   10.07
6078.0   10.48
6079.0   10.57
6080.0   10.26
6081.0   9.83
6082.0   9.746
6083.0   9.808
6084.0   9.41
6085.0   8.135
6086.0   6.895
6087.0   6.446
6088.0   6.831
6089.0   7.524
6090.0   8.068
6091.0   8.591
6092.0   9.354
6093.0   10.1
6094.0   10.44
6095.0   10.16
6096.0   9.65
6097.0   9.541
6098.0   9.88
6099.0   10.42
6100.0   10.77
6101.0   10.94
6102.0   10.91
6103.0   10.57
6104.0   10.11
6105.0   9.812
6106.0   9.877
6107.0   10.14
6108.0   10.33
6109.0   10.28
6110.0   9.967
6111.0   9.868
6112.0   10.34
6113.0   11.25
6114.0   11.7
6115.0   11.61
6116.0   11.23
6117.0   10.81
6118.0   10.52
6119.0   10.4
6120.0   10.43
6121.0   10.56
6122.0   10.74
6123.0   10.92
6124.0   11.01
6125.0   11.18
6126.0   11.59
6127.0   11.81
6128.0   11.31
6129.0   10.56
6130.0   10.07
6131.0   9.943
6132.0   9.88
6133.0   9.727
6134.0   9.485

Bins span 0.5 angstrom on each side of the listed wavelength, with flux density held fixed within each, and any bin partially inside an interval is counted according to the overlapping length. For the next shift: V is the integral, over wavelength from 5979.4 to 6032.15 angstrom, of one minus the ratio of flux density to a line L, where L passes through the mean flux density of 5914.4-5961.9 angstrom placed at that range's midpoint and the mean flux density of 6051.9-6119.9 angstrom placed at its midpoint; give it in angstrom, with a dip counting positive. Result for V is 0.8 angstrom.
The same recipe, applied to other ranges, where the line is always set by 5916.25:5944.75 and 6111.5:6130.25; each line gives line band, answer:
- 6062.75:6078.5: 1.31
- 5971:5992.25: 0.39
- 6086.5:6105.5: 2.35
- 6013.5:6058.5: 2.47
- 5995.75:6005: 0.51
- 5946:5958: 0.19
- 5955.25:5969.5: -0.39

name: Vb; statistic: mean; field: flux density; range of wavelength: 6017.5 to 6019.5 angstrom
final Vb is 8.87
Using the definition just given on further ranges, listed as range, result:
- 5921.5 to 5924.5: 8.7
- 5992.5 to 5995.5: 10.5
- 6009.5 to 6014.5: 9.54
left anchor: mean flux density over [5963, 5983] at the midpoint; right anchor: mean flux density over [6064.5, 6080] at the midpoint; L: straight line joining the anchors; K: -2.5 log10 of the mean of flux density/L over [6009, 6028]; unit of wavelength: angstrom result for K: 0.05 mag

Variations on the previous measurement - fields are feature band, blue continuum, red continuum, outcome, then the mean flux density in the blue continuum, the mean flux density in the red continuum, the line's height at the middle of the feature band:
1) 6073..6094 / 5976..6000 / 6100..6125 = 0.15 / 9.94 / 10.6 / 10.5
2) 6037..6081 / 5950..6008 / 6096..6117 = 0.03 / 9.94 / 10.5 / 10.3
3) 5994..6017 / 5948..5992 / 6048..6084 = 0.04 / 10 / 9.81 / 9.94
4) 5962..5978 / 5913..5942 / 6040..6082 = -0.03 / 9.79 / 9.99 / 9.86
